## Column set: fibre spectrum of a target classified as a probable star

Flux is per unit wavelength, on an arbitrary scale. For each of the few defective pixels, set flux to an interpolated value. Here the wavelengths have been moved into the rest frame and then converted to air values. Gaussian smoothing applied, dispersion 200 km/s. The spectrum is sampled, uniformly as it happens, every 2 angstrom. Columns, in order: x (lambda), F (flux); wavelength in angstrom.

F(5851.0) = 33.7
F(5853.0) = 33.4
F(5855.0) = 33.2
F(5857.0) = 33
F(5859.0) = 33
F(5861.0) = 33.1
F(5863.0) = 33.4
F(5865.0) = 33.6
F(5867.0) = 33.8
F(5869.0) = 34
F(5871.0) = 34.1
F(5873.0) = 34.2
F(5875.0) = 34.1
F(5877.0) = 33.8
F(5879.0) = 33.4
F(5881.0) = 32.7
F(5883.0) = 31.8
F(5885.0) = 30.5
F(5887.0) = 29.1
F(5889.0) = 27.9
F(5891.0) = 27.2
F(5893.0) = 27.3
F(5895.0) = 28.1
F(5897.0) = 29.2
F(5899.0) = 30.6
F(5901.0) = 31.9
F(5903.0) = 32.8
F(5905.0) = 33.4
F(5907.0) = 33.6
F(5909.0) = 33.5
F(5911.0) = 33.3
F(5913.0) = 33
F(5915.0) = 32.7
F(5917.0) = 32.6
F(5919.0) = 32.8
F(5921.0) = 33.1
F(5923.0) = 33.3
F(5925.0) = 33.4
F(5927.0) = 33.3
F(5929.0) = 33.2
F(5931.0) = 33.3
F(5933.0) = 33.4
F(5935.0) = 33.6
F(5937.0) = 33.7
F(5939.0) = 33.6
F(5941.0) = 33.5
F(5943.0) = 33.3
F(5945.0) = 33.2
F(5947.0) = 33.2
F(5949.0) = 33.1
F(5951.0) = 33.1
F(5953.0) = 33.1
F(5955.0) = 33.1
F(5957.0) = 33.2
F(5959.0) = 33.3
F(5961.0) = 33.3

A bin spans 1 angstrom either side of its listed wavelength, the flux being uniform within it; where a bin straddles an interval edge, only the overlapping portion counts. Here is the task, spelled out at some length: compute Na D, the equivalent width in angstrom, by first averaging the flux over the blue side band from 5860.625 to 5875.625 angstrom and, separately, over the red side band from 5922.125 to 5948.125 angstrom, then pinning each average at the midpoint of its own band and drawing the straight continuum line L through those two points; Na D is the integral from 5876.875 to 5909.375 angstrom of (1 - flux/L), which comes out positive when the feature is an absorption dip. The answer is 2.7 angstrom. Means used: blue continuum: 33.8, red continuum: 33.4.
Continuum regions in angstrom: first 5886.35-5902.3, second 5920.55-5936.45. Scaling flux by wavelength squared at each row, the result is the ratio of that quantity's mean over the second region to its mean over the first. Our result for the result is 1.16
